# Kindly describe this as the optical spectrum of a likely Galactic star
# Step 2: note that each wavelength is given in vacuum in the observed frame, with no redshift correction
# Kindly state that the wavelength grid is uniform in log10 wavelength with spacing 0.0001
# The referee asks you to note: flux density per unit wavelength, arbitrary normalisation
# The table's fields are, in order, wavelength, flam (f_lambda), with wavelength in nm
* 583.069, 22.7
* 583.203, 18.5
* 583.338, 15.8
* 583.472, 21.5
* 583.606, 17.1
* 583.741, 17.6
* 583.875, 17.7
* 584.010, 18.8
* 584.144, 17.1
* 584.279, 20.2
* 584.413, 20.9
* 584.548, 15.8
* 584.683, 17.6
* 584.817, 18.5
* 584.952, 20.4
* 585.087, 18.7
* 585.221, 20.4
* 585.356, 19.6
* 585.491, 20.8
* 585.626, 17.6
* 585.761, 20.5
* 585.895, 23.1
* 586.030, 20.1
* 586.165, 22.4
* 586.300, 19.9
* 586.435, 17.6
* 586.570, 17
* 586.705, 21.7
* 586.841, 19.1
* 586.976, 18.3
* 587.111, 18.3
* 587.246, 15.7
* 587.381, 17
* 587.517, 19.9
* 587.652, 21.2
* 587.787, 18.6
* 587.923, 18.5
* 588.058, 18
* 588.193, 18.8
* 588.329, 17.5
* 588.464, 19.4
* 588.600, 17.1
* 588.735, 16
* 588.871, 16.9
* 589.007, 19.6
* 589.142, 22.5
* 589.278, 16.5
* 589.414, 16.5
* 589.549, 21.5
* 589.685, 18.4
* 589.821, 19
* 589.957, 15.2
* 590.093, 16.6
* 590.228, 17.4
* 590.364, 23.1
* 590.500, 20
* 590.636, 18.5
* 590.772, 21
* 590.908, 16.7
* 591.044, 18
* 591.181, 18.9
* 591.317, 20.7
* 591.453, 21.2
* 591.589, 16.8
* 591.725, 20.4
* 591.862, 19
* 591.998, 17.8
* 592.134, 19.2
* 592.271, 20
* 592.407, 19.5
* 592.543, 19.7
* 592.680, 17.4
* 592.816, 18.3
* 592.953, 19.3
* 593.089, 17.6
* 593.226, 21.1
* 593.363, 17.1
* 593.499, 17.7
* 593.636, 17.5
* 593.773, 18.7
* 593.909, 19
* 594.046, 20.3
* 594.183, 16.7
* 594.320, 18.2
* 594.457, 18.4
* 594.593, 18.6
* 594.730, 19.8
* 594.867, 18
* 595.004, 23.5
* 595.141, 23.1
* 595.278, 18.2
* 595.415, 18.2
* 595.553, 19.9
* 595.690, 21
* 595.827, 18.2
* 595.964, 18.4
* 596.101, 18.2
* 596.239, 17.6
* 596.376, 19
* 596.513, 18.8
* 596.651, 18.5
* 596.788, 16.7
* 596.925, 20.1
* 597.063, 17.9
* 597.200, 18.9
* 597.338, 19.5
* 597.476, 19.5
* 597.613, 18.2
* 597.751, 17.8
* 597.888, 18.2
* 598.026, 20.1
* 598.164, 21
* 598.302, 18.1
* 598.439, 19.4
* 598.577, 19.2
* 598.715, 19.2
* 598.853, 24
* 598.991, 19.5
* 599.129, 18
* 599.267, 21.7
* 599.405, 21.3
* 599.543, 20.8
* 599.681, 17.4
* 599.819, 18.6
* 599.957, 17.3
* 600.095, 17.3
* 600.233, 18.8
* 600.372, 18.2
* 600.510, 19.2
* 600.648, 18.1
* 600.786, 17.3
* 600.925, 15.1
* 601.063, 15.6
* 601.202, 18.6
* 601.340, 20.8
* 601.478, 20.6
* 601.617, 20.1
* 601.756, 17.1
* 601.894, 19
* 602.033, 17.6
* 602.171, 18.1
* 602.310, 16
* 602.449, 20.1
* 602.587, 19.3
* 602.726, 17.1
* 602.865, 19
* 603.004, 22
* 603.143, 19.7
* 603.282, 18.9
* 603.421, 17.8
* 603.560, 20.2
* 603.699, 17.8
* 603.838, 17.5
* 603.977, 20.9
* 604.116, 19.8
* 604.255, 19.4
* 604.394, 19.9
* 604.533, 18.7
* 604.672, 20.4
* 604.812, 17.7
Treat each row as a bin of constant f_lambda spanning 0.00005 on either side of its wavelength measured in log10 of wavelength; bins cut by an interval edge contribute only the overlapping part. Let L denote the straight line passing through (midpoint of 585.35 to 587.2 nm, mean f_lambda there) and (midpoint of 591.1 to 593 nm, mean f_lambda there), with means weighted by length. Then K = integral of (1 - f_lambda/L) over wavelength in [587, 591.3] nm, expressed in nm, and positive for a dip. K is 0.204 nm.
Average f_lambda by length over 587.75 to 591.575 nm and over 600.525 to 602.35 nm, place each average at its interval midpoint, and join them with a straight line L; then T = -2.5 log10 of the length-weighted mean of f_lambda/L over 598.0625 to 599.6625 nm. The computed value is -0.11 mag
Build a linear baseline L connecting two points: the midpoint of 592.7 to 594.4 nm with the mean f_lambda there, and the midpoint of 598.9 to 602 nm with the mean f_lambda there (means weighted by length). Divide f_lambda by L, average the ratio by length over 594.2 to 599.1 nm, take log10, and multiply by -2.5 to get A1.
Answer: -0.037 mag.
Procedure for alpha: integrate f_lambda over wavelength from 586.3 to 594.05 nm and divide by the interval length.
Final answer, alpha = 18.7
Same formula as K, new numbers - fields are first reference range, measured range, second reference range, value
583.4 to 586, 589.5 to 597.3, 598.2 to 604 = 0.04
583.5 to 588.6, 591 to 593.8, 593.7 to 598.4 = 0.02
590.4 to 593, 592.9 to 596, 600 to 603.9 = -0.02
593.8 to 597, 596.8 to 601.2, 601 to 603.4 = 0.02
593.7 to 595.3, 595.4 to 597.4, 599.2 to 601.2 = 0.03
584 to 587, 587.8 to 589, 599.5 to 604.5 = 0.09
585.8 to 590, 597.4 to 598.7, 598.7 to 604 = -0.02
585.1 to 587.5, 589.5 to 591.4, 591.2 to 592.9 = 0.03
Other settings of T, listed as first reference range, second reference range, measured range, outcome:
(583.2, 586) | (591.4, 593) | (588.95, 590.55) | 0.01 mag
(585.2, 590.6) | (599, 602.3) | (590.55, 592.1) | -0.01 mag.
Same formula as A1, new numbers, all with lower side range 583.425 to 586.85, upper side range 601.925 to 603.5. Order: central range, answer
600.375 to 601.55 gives 0.03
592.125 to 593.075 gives 0.00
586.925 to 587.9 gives 0.04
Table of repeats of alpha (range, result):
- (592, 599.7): 19.1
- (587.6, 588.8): 18.3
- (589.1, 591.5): 18.9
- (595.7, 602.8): 18.7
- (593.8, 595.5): 19.3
